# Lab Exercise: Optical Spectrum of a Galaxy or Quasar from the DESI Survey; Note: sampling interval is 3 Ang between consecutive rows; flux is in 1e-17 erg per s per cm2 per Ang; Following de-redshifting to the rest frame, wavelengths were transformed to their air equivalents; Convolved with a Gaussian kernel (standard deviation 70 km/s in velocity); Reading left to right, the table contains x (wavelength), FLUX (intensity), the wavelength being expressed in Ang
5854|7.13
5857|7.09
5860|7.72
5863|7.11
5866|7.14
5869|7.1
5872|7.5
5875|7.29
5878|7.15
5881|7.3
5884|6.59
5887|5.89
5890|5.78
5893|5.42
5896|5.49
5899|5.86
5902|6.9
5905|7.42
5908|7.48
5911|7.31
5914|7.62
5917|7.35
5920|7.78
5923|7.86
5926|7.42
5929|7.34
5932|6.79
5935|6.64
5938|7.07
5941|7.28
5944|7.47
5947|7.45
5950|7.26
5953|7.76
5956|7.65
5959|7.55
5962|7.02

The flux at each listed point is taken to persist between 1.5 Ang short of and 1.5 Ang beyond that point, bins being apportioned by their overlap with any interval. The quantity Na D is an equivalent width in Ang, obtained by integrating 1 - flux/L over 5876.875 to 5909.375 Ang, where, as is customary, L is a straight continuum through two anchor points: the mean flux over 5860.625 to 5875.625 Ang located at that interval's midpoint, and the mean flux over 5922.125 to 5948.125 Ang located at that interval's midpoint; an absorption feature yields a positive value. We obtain 3.5 Ang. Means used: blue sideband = 7.25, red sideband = 7.24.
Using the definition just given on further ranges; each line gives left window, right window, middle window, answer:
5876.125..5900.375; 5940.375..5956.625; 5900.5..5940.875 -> -2.50 Ang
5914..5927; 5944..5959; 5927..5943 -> 1.10 Ang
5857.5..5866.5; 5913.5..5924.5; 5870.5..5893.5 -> 2.37 Ang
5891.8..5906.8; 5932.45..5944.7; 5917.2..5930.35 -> -1.60 Ang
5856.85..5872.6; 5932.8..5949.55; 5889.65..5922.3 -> 1.78 Ang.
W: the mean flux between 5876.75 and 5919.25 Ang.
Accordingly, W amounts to 6.7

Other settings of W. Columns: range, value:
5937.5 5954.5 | 7.4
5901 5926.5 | 7.47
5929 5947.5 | 7.12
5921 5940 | 7.2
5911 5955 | 7.37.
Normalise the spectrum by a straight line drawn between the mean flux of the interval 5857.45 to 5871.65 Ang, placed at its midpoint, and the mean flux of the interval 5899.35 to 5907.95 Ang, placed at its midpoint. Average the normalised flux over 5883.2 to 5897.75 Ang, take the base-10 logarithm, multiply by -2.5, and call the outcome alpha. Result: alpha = 0.22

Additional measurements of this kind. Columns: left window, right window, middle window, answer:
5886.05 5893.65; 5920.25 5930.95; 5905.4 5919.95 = -0.09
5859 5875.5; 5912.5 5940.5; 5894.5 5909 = 0.11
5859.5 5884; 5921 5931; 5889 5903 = 0.25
